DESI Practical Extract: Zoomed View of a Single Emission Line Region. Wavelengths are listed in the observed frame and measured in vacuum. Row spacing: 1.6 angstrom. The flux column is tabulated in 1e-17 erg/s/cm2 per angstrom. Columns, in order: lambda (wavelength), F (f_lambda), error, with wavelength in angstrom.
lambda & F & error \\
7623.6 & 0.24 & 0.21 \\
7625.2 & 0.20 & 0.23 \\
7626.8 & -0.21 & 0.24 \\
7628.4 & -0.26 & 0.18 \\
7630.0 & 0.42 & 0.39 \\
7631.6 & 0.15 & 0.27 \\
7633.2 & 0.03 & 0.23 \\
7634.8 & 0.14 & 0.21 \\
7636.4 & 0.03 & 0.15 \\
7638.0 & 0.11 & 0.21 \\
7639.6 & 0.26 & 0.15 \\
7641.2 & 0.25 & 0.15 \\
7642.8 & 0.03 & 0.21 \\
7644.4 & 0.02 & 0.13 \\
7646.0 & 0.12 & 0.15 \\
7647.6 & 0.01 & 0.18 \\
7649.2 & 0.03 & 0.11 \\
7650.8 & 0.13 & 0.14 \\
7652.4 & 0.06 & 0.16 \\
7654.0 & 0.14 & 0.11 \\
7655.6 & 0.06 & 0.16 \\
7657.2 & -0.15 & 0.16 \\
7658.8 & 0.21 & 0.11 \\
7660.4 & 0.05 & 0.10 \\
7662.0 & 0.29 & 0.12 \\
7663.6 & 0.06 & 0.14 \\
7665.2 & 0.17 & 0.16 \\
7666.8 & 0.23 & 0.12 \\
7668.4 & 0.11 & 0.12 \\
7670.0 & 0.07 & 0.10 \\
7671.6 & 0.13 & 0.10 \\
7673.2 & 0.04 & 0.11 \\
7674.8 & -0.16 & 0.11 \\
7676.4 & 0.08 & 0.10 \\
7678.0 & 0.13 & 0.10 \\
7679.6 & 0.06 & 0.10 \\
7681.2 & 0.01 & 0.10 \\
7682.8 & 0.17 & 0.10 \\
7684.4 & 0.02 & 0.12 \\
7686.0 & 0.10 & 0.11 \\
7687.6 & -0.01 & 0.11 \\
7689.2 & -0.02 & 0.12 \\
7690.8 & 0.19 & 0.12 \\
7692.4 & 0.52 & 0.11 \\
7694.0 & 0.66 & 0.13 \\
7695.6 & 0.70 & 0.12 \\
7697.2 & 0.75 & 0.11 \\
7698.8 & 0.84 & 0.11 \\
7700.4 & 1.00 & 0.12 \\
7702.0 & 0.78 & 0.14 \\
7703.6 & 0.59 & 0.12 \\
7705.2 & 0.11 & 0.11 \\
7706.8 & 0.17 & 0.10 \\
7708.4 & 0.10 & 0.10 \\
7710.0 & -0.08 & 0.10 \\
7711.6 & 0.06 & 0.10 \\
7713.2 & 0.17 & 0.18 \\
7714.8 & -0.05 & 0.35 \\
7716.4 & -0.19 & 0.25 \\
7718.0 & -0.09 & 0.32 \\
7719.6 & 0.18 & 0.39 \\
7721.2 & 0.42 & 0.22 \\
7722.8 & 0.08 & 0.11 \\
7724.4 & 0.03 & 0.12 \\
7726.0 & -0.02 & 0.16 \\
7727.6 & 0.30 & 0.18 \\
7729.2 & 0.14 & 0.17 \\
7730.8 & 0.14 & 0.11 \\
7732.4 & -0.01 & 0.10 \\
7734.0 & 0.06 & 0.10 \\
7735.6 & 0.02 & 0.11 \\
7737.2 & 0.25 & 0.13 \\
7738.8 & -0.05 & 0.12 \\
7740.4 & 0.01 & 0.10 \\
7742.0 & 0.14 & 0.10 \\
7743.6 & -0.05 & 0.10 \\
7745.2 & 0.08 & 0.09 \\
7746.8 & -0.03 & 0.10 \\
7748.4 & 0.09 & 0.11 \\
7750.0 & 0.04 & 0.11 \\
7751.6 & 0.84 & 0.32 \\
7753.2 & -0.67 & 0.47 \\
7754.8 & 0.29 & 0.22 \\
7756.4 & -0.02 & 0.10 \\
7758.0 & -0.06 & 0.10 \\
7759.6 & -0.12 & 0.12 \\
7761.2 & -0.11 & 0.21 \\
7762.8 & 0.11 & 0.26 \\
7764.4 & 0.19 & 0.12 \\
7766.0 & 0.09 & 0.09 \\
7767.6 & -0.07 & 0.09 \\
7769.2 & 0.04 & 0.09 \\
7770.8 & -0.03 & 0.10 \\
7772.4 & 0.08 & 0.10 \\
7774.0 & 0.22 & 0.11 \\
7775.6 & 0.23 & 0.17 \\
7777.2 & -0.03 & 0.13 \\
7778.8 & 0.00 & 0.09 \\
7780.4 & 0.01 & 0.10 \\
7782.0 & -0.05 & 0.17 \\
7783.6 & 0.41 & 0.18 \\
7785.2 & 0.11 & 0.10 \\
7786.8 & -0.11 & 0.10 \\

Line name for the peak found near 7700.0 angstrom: [O II]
